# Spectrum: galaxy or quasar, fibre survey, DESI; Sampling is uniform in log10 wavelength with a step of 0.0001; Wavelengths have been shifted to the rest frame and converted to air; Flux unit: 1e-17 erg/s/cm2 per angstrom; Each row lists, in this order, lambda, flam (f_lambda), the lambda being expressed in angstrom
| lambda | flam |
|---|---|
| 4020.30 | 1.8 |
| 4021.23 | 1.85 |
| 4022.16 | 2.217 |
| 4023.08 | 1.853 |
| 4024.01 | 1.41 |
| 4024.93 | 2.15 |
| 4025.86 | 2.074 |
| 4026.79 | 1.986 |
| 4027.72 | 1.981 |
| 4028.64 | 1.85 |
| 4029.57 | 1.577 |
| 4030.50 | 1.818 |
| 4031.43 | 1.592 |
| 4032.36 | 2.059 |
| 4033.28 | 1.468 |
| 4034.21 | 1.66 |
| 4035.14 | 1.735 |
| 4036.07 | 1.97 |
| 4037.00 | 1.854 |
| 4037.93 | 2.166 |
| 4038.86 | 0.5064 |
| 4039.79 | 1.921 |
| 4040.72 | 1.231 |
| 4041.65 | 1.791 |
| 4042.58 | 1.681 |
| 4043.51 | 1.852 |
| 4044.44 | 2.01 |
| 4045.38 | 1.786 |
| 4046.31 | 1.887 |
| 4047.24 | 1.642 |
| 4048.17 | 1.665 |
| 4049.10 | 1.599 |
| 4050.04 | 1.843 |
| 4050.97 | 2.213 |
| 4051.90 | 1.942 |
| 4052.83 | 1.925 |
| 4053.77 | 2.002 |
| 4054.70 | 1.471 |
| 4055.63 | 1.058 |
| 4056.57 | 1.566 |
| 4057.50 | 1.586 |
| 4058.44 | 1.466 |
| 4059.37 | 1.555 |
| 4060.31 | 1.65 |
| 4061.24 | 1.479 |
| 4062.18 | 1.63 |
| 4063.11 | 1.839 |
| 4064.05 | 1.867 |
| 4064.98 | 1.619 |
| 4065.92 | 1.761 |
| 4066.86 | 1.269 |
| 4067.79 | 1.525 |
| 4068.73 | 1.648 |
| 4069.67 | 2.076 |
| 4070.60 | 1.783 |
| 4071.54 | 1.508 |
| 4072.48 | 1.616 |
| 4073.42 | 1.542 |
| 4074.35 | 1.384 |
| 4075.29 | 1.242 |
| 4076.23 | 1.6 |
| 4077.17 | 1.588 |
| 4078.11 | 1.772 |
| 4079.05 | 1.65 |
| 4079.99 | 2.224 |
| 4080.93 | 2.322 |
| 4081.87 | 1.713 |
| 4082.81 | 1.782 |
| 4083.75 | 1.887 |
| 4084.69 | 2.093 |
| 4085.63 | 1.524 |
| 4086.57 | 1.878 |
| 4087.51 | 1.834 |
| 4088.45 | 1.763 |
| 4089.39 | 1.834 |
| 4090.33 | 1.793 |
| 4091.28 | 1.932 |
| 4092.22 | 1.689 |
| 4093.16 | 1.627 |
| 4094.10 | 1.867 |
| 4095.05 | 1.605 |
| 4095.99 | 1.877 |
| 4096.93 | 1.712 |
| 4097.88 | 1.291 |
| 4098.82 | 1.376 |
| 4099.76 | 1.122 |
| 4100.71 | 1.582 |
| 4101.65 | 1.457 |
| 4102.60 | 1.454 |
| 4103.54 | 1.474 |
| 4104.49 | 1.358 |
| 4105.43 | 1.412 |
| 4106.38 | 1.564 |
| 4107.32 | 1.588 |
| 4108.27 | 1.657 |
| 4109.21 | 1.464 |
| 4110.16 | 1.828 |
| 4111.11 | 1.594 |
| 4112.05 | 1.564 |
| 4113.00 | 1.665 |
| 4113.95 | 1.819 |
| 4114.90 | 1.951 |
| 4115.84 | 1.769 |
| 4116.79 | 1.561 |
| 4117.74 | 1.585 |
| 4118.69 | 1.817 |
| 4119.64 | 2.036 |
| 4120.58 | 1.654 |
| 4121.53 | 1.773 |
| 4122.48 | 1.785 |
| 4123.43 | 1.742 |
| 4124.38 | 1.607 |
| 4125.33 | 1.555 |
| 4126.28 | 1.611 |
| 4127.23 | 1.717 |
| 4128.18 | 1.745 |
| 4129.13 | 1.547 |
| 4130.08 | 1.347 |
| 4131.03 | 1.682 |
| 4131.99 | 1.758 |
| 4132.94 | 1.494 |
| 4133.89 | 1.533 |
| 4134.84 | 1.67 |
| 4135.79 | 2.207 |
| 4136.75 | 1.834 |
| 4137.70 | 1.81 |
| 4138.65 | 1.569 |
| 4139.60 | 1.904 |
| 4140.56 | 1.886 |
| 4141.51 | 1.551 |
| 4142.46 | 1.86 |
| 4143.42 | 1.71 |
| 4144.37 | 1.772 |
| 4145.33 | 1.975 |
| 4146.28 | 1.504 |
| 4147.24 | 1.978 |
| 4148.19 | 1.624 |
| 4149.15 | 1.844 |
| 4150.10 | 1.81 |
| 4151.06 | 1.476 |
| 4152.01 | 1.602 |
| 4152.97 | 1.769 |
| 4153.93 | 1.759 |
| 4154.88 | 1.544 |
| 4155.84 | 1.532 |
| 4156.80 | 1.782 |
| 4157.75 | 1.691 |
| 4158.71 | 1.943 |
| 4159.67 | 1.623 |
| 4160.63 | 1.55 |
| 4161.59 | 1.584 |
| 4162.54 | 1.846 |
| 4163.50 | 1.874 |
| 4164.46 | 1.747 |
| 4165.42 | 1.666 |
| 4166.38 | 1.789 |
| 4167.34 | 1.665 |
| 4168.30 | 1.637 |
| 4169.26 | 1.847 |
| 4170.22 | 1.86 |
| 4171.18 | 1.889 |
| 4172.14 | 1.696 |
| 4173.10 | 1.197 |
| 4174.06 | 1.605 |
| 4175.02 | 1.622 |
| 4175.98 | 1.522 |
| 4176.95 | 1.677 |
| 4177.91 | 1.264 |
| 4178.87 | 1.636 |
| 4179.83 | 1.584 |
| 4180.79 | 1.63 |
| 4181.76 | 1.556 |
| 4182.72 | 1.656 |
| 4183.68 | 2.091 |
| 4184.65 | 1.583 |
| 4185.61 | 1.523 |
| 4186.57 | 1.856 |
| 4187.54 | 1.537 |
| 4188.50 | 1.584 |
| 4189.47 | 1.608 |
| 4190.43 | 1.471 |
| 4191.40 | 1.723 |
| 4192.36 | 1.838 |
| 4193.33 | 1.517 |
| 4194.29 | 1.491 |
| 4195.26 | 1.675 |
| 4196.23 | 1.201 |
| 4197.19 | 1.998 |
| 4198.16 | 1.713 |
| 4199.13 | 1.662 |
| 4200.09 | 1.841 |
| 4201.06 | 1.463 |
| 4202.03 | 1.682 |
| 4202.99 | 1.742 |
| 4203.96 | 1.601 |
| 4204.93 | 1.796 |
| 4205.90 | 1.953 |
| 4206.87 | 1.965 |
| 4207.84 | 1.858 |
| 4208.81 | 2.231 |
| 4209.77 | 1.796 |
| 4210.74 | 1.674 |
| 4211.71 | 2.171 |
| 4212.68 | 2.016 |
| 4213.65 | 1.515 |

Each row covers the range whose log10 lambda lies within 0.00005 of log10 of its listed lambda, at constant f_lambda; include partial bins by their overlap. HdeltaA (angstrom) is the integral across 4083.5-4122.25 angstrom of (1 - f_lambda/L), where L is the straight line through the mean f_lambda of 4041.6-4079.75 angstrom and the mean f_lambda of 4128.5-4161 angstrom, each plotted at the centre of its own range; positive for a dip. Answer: 0.6 angstrom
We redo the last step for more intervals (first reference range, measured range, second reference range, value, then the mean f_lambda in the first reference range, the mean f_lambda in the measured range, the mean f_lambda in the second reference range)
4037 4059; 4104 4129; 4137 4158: 0.7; 1.69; 1.67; 1.73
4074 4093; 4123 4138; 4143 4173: 0.6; 1.77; 1.68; 1.72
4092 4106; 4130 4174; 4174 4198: -3.8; 1.52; 1.72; 1.62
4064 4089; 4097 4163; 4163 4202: 0.8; 1.72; 1.66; 1.65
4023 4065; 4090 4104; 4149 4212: 1.0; 1.73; 1.59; 1.69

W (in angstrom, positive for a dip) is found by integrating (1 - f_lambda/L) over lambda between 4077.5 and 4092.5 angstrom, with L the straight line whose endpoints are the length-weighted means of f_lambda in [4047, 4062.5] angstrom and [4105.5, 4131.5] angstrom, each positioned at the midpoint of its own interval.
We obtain -1.7 angstrom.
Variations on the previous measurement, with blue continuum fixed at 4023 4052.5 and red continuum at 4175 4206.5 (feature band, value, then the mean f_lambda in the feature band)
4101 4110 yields 1.11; 1.51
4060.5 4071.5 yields 0.48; 1.67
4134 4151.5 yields -0.89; 1.77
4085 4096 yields -0.25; 1.77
